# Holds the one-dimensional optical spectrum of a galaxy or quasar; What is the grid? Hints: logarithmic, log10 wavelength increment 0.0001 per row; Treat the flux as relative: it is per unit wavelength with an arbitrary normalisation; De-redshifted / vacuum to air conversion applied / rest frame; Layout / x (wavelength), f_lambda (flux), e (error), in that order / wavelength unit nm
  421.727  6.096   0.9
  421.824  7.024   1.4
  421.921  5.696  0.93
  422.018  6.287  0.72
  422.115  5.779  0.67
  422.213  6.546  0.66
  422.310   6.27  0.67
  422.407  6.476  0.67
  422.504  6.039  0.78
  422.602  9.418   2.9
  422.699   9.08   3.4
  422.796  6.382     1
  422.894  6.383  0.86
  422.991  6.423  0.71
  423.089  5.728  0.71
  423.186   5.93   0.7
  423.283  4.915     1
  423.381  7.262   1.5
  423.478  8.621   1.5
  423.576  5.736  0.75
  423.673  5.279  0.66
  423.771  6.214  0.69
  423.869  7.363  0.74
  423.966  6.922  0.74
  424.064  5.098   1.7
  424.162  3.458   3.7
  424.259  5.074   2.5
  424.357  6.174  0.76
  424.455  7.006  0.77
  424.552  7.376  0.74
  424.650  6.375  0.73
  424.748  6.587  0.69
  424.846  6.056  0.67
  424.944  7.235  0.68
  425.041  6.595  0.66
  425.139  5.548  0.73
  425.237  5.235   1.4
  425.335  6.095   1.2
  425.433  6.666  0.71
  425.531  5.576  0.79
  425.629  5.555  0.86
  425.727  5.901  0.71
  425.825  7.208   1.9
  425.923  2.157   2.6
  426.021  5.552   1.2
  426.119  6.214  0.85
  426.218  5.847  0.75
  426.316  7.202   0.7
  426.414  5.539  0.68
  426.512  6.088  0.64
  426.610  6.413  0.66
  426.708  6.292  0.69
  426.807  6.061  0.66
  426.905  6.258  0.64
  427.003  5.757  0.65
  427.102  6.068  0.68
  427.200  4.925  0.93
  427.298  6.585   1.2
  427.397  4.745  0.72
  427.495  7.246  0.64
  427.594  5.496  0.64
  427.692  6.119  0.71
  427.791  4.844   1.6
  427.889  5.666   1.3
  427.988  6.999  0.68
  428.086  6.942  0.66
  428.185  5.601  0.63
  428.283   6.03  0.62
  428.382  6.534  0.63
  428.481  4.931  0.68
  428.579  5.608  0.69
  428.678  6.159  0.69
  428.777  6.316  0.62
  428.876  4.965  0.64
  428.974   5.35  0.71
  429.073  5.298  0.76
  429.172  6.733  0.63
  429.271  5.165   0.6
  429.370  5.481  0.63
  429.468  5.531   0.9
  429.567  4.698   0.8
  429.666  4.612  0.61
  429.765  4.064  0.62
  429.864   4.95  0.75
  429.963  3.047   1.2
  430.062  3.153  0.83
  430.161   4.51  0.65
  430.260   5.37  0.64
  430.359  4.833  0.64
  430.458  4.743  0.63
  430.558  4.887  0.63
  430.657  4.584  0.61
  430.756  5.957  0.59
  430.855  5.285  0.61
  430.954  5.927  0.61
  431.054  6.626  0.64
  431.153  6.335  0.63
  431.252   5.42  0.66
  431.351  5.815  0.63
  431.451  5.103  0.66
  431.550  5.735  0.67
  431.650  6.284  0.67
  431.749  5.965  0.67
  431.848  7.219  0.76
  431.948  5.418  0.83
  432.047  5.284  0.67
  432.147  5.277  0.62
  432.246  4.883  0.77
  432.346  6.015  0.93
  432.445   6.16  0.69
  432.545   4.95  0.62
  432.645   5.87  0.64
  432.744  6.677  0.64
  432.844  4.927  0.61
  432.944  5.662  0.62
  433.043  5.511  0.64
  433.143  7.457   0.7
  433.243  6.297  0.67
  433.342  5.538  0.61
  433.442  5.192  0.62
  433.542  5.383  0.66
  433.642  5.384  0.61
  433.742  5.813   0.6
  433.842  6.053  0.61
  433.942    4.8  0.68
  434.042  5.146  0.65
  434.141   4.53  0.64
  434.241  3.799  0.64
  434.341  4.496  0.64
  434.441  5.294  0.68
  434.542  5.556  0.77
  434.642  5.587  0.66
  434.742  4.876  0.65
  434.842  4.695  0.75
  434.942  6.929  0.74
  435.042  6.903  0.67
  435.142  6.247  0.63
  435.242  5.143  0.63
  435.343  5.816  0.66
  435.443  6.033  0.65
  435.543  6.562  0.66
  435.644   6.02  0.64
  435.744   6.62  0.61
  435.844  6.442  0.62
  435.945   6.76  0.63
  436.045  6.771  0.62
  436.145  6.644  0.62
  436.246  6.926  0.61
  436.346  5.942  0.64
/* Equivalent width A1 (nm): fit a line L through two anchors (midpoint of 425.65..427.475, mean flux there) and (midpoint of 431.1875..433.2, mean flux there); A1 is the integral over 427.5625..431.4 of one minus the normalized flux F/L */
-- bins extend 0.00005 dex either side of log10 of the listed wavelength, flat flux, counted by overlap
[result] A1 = 0.27 nm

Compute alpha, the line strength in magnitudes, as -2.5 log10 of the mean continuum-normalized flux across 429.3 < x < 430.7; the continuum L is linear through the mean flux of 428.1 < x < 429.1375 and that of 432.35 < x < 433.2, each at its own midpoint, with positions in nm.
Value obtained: 0.247 mag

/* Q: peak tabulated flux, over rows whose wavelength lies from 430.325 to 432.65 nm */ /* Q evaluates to 7.219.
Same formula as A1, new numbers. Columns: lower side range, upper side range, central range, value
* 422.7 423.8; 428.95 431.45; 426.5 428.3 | -0.12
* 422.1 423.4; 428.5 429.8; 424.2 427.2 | 0.01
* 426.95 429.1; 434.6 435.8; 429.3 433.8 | 0.36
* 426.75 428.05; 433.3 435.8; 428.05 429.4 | 0.01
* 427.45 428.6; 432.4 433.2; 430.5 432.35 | 0.08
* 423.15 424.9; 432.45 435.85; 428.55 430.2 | 0.24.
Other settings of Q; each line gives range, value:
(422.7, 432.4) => 8.621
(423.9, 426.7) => 7.376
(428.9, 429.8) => 6.733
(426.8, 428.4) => 7.246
